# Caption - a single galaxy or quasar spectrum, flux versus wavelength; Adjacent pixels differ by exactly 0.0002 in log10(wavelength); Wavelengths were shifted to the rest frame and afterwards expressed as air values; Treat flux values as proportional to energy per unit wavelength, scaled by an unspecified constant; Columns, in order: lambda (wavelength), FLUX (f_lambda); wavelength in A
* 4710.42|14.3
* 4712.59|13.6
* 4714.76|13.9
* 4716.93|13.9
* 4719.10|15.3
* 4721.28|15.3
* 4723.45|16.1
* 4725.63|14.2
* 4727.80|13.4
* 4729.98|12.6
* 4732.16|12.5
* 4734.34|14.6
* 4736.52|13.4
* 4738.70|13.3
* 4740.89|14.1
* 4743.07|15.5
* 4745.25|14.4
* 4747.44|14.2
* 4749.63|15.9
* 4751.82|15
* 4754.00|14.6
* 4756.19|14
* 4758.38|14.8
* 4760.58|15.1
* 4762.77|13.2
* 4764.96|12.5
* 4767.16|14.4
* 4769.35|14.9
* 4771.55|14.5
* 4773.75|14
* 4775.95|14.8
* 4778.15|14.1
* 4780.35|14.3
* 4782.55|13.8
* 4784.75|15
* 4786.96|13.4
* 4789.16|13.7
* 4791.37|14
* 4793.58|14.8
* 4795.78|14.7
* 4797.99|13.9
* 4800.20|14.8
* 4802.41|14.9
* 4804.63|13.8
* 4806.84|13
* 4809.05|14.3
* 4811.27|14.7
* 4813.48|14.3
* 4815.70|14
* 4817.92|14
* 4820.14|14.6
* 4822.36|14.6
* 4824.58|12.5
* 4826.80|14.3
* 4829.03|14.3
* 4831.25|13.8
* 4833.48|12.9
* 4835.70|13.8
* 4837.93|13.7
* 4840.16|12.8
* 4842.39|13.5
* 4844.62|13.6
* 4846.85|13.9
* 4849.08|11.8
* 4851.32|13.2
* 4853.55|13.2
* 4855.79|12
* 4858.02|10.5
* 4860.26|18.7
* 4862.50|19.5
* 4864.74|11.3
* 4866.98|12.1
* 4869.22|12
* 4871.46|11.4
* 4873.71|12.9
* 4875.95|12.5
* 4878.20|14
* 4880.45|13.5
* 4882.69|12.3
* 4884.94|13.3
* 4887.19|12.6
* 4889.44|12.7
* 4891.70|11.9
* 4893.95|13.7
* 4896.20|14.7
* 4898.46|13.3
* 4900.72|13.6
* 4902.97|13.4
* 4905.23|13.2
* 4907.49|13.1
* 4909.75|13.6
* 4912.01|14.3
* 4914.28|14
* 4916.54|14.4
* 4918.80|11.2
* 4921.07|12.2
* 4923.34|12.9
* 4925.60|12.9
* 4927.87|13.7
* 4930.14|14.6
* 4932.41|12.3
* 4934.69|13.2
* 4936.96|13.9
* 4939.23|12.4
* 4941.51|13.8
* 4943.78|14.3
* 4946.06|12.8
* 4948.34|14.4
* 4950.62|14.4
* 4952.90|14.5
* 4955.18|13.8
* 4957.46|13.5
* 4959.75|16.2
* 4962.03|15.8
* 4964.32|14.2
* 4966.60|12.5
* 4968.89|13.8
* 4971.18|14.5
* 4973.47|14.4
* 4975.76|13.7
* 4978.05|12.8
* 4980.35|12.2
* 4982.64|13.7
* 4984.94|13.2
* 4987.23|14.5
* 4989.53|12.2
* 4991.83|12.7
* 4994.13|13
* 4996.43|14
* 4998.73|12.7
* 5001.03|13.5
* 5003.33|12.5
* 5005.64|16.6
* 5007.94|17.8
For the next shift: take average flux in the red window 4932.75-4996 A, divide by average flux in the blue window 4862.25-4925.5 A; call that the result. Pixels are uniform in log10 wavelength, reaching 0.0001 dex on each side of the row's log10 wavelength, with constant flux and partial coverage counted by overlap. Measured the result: 1.05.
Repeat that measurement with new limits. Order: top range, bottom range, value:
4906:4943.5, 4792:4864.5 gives 0.95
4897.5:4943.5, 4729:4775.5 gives 0.94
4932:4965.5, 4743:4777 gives 0.97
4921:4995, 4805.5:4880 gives 1.00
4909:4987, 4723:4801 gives 0.96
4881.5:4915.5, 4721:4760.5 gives 0.93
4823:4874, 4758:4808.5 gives 0.94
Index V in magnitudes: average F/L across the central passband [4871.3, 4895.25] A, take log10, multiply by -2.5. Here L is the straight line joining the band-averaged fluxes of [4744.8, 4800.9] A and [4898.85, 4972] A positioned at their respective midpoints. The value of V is 0.08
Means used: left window 14.3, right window 13.7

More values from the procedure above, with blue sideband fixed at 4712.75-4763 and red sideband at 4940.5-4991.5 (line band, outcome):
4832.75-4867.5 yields 0.041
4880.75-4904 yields 0.067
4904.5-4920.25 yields 0.046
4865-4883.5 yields 0.123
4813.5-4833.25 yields 0.014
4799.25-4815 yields -0.005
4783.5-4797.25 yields -0.003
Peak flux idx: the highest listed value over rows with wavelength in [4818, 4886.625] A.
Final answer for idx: 19.5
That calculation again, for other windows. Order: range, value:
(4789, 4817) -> 14.9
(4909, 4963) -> 16.2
